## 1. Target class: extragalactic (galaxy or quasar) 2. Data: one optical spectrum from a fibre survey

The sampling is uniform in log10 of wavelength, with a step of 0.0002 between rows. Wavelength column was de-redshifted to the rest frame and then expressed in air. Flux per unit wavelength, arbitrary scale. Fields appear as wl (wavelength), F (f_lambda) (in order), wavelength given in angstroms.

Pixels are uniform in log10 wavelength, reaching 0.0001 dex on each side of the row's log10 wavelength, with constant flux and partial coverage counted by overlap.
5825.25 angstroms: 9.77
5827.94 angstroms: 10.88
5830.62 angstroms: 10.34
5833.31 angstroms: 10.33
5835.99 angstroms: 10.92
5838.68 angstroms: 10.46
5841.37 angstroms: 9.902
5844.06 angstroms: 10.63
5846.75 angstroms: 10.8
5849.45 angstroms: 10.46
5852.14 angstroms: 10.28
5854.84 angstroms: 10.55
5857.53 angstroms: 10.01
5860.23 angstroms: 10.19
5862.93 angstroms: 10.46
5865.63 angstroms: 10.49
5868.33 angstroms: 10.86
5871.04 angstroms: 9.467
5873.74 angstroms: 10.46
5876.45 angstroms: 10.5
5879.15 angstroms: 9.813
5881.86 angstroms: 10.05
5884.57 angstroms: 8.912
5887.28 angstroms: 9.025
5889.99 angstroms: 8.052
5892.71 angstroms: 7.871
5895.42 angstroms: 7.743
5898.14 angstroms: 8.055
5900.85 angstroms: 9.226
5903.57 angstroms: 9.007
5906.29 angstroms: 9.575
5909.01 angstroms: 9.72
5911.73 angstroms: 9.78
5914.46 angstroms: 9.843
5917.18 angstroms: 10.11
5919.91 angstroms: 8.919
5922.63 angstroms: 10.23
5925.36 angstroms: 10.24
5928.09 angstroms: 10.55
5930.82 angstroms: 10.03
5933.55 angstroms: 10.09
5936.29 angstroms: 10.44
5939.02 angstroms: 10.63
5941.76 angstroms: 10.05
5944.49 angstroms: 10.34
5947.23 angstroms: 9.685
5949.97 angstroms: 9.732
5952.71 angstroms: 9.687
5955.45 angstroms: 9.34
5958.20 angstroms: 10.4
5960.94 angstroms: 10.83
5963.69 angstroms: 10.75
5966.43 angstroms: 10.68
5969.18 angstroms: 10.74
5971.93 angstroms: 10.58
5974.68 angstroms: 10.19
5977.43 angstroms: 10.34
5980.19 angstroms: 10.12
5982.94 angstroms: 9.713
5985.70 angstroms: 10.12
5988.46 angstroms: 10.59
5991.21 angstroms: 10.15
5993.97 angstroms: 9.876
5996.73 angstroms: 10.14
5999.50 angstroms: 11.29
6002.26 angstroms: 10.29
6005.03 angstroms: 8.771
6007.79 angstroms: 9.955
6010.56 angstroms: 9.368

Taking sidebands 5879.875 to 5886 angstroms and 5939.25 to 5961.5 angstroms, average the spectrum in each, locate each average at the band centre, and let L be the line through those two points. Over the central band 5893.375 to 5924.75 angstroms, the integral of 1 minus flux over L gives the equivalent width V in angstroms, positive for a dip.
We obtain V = 1.4 angstroms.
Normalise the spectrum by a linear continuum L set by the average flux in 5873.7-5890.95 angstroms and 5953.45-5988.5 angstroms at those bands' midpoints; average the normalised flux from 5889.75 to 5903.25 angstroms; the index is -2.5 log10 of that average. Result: 0.167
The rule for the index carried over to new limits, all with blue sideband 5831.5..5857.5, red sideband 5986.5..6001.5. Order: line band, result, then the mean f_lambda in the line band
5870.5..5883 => 0.036 mag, 10.1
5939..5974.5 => 0.017 mag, 10.2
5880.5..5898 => 0.215 mag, 8.57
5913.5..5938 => 0.038 mag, 10.1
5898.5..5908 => 0.141 mag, 9.16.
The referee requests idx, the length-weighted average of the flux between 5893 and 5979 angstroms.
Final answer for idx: 9.9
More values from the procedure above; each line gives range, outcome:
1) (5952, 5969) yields 10.3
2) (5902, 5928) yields 9.75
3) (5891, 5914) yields 8.9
